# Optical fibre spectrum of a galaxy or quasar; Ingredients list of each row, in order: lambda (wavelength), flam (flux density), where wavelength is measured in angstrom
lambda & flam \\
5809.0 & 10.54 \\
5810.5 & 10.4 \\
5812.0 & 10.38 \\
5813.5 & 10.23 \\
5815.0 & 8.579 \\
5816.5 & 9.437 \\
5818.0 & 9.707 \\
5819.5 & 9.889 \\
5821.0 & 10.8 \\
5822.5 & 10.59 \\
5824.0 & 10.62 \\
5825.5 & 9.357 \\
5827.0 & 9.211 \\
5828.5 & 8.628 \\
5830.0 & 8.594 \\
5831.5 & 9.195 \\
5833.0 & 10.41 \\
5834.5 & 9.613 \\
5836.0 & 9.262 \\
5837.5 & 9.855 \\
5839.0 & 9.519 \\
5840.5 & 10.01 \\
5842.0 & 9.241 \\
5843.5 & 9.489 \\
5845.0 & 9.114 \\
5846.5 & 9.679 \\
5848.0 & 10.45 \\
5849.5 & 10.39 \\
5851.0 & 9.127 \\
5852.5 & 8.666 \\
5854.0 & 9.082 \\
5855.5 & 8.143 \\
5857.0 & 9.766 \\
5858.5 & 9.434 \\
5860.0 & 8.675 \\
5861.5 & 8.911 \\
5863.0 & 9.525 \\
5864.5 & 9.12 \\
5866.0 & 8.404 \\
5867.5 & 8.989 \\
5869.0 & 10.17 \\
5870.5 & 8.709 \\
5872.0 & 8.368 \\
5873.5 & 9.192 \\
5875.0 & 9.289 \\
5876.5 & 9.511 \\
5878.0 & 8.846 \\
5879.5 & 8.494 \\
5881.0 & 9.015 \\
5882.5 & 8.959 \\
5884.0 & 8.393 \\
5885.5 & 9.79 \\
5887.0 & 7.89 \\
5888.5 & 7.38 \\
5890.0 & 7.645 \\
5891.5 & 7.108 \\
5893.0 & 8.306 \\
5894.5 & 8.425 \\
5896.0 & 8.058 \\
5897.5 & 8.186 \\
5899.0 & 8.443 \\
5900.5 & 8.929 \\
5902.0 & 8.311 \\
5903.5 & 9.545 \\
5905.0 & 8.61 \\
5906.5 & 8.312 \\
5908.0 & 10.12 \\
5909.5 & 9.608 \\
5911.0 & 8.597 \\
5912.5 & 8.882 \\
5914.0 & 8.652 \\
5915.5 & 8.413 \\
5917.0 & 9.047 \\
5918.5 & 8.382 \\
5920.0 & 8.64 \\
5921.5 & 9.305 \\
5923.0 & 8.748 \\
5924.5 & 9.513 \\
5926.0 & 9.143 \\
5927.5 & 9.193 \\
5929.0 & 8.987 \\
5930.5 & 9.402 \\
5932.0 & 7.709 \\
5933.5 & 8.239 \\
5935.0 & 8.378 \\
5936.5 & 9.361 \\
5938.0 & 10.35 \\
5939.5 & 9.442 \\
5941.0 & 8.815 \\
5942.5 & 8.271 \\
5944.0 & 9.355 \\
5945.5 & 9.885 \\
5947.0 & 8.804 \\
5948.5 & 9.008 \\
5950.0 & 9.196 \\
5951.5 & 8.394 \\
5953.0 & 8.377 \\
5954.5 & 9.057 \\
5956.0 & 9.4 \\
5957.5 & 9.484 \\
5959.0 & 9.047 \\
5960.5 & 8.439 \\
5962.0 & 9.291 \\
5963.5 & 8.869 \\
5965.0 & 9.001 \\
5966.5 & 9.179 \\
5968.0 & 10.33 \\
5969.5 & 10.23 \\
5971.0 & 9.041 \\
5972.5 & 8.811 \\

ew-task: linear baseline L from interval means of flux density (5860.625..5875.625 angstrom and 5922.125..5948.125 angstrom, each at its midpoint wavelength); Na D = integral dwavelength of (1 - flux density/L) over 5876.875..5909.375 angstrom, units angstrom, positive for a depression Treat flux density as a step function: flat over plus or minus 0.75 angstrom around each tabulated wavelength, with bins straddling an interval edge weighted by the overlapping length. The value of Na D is 1.8 angstrom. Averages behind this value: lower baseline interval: 9.06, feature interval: 8.55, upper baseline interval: 9.04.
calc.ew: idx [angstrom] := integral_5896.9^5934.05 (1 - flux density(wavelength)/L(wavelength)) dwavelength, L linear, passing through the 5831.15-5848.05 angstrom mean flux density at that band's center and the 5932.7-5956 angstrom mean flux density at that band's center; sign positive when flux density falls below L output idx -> 1.4 angstrom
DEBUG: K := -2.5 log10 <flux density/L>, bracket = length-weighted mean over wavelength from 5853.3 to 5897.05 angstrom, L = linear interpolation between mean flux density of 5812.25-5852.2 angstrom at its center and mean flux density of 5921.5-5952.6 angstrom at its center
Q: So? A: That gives 0.08 mag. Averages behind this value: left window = 9.65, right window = 9.01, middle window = 8.74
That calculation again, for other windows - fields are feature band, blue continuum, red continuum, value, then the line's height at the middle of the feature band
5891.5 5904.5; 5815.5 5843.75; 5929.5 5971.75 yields 0.11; 9.33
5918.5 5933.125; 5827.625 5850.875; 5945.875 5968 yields 0.03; 9.17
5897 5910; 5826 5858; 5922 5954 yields 0.03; 9.13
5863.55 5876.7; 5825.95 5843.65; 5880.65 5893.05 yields -0.06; 8.62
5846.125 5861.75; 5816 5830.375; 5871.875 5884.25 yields 0.00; 9.28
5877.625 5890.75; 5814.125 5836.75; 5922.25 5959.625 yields 0.10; 9.3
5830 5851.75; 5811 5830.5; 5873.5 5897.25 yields -0.03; 9.34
